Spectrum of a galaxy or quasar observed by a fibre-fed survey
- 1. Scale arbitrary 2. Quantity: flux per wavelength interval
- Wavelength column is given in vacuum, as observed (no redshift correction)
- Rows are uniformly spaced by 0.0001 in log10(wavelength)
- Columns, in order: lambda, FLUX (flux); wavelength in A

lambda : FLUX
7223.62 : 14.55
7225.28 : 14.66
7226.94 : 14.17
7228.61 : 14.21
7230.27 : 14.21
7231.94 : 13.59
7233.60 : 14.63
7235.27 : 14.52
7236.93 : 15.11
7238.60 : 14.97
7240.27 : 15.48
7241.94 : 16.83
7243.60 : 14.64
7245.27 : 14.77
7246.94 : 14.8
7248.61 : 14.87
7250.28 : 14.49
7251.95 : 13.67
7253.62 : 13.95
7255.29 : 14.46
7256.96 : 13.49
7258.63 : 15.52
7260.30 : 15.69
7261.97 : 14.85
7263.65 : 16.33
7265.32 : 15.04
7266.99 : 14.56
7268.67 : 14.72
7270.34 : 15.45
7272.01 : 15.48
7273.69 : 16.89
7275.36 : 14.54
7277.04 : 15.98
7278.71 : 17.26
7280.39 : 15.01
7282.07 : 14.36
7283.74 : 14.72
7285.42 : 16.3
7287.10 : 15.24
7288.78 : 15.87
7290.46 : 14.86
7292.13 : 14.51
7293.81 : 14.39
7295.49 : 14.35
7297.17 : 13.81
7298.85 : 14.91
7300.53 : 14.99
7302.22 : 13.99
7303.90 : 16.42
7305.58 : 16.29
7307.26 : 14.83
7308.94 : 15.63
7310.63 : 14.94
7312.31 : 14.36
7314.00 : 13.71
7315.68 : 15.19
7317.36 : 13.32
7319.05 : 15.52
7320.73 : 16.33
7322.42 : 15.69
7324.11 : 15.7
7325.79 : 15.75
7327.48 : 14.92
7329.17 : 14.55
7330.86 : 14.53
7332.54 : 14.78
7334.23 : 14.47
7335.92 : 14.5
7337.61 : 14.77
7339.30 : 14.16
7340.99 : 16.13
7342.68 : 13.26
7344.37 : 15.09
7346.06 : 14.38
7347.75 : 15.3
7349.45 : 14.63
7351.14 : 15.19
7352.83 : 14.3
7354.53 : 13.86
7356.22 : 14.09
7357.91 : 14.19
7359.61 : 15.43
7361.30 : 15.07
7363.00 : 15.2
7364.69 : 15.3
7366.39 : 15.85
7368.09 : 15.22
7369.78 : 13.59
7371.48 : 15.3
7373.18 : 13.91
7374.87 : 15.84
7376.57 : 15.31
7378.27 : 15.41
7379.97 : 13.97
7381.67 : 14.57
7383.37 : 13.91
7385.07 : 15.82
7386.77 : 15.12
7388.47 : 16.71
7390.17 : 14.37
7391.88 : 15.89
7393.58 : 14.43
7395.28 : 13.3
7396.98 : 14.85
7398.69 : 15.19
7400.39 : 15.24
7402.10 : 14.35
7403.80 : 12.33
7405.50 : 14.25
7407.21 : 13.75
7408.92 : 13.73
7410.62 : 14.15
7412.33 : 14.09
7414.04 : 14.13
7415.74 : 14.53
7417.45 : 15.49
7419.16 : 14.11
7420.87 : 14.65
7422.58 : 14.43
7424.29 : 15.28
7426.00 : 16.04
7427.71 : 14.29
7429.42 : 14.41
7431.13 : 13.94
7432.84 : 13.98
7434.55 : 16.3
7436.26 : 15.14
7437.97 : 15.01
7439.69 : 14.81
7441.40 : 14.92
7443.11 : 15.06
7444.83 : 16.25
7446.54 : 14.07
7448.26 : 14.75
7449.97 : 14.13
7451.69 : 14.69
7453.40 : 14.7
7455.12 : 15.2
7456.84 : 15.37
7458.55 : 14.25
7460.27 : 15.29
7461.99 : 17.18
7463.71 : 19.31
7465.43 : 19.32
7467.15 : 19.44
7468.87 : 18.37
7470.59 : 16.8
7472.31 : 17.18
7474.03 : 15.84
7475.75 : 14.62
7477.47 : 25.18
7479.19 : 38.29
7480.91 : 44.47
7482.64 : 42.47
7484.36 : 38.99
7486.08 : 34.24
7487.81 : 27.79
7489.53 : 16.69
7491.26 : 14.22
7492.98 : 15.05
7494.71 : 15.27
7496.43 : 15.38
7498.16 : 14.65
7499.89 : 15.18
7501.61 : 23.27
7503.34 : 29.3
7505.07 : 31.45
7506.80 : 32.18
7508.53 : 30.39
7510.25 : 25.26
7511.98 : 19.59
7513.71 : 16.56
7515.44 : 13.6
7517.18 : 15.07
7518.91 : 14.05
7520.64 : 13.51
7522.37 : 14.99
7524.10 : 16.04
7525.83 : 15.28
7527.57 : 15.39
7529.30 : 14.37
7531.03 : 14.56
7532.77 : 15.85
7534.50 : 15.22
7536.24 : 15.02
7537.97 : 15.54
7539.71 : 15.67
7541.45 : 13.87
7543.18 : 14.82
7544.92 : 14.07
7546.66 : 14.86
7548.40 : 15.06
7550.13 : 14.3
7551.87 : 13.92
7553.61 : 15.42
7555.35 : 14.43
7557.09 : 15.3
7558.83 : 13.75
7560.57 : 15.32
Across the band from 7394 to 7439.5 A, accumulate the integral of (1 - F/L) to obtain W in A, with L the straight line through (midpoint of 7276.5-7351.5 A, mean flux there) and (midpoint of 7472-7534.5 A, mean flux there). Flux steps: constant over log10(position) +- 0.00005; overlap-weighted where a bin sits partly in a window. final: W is 9.9 A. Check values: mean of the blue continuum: 15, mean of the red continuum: 21.5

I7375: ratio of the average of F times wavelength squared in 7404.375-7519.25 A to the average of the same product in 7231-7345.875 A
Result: 1.3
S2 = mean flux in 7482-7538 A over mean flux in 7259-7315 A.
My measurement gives 1.33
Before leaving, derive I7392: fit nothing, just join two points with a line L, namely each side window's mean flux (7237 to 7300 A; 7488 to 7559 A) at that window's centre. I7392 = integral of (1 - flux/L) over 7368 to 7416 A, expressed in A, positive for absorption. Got 4.4 A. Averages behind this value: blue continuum 15.1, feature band 14.6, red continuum 17.2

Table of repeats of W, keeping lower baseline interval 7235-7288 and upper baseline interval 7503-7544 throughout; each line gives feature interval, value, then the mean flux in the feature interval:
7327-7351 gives 2.0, 14.7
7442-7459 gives 2.4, 14.9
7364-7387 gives 2.1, 14.9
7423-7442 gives 2.4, 14.9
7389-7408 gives 2.6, 14.4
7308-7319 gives 0.8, 14.6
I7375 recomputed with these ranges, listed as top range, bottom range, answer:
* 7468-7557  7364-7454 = 1.37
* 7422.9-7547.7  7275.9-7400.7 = 1.29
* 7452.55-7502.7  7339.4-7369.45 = 1.48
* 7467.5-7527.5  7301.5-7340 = 1.54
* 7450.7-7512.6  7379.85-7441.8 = 1.54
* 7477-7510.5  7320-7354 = 1.86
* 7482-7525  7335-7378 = 1.52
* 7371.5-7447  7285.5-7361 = 1.01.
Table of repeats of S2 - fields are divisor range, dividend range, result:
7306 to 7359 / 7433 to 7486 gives 1.33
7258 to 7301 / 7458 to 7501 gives 1.44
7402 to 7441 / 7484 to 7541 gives 1.32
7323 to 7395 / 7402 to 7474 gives 1.03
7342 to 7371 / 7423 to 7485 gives 1.27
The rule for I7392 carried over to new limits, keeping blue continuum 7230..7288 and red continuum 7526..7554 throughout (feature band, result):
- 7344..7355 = 0.22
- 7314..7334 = -0.04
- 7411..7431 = 0.41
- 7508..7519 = -3.22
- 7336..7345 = 0.20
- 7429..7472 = -2.35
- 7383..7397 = -0.01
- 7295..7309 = 0.01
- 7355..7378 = 0.06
